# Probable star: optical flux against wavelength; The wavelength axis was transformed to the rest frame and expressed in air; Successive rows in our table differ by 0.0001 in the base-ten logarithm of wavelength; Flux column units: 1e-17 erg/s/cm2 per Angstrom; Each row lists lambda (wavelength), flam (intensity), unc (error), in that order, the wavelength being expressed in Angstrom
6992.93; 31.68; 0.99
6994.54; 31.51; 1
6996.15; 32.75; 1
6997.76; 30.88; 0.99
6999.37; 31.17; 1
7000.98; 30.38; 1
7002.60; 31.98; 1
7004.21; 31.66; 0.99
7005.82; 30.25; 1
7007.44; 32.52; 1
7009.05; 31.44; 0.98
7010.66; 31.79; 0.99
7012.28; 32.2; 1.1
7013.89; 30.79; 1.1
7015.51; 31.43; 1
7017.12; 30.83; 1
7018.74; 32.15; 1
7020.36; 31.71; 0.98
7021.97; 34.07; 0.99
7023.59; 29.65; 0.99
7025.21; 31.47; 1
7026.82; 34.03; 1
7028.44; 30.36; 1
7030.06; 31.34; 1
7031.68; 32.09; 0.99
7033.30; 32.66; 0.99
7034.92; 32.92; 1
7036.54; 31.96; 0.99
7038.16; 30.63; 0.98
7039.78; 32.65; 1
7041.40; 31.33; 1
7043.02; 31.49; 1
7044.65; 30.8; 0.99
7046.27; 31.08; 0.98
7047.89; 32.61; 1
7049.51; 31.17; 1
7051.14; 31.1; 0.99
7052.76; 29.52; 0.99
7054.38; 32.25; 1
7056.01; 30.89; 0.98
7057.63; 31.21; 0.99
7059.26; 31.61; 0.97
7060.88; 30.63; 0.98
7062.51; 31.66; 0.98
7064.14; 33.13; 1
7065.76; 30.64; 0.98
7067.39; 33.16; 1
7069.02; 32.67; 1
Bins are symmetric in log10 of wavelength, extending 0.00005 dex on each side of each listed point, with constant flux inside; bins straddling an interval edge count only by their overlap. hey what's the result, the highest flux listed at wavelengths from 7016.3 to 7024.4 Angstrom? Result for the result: 34.07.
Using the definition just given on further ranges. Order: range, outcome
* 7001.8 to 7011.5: 32.52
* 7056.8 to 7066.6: 33.13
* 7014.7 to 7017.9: 31.43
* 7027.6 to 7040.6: 32.92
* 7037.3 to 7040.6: 32.65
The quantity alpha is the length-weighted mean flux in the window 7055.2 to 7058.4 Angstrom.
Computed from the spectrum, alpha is 31.1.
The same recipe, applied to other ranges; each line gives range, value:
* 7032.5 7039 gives 32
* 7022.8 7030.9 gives 31.4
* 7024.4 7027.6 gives 32.8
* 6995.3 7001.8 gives 31.3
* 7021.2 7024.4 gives 31.8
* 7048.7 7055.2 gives 31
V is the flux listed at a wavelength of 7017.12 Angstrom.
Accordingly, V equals 30.83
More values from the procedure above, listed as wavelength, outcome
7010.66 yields 31.79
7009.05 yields 31.44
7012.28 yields 32.2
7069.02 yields 32.67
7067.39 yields 33.16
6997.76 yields 30.88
